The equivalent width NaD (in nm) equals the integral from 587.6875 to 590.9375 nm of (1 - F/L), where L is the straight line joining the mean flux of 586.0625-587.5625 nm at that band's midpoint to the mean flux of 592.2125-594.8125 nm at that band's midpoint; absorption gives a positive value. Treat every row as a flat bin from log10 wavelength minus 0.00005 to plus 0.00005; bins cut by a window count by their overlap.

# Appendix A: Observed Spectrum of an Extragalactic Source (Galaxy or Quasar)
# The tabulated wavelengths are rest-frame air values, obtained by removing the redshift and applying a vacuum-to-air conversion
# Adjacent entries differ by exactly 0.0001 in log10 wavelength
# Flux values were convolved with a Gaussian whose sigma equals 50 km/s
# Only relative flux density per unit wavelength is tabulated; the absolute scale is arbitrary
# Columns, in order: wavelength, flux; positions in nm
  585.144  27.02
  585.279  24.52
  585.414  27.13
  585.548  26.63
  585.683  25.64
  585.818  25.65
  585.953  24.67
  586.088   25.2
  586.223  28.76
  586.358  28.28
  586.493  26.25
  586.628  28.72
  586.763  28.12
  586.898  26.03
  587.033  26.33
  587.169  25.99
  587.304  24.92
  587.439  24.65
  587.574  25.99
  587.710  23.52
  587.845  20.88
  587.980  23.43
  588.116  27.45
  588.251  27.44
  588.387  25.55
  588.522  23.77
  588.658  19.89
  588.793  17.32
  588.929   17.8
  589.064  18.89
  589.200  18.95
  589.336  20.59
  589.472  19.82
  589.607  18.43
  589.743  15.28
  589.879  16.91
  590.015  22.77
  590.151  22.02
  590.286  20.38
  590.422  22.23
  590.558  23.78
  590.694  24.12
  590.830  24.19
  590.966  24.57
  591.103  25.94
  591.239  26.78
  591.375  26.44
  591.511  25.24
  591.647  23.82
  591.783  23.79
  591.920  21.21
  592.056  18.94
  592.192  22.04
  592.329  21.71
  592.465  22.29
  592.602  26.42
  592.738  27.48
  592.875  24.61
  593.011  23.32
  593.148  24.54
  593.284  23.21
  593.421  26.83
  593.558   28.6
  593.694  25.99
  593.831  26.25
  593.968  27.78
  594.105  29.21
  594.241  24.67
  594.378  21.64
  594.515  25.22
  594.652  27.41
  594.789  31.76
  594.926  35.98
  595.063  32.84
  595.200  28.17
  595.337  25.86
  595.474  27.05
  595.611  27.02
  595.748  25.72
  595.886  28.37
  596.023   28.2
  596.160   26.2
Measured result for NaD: 0.59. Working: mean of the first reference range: 26.7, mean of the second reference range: 25.6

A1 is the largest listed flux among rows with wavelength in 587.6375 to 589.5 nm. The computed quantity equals 27.45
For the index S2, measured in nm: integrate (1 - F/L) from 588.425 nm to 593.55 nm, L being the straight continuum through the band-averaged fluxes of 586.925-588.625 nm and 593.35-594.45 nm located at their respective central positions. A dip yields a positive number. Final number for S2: 0.65 nm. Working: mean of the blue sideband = 24.9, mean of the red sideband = 26.4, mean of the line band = 22.4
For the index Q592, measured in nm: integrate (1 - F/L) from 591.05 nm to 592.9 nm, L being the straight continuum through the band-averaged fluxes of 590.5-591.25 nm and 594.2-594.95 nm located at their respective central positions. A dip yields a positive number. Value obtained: 0.11 nm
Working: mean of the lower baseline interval 24.7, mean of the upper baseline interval 27.4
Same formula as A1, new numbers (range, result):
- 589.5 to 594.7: 29.21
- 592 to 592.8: 27.48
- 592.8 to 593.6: 28.6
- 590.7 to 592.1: 26.78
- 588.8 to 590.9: 24.19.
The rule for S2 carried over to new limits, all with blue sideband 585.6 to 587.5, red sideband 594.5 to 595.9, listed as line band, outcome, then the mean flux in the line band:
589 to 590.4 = 0.40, 19.5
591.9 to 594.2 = 0.28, 24.8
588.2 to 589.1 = 0.18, 21.5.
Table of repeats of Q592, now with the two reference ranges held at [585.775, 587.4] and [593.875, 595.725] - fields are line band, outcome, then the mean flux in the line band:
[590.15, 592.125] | 0.27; 23.6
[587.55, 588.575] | 0.08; 24.7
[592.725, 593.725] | 0.08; 25.5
